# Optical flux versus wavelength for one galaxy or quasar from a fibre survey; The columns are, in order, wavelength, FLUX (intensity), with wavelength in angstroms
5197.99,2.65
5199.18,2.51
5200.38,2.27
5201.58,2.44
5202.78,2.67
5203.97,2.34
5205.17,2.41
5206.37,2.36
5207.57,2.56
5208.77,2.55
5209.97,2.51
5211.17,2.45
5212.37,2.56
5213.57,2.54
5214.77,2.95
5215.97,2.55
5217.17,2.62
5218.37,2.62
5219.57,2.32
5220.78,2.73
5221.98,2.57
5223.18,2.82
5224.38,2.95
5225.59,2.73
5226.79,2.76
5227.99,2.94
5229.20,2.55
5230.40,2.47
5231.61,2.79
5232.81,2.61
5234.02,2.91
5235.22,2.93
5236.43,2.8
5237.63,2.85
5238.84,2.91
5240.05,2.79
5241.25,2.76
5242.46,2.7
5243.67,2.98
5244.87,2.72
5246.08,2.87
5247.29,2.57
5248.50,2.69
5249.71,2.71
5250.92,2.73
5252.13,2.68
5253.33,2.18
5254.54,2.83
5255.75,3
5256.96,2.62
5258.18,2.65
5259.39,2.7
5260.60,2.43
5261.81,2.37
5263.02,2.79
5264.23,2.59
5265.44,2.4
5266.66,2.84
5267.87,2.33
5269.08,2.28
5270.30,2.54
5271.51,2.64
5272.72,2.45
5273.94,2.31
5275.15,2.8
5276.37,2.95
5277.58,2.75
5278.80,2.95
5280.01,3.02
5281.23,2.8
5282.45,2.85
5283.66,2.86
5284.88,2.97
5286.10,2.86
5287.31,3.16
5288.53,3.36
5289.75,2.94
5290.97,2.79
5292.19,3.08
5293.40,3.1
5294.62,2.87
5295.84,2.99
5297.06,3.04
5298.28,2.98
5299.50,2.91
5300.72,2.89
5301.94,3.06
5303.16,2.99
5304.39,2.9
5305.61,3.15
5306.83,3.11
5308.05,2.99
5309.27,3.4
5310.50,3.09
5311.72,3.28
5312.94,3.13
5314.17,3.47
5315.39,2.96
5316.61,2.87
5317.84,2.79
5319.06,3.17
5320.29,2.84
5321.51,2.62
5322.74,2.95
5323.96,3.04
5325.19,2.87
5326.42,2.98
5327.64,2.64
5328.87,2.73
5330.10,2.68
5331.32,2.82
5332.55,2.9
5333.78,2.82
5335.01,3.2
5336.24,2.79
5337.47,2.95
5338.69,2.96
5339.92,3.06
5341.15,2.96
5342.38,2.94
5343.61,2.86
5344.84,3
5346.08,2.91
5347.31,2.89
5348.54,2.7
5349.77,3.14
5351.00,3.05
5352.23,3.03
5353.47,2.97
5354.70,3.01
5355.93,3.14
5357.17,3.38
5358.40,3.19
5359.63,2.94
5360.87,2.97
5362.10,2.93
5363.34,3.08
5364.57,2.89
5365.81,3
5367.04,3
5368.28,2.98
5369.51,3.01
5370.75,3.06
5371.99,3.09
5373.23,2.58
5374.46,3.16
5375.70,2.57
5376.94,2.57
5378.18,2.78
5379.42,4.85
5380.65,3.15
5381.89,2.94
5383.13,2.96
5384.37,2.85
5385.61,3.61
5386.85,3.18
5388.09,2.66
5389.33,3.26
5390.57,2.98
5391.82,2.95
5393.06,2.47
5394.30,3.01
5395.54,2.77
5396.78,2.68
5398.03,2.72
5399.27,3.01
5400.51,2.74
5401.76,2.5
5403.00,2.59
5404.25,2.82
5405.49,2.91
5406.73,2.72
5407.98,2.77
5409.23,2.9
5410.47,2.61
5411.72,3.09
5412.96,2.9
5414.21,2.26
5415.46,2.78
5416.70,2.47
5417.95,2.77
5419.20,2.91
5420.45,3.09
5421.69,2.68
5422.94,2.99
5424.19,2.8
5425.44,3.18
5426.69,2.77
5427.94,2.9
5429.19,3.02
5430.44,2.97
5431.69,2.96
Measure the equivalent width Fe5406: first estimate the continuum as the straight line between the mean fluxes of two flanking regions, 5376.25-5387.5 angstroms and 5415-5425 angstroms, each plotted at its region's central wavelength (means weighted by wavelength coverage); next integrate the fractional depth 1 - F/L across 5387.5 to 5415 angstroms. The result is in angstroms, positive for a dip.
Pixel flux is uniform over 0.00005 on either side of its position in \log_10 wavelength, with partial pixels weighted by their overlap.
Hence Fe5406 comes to 2.0 angstroms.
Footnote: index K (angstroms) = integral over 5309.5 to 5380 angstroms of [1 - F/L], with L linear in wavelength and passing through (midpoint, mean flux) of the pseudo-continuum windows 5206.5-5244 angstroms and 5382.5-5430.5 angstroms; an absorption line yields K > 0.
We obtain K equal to -4.8 angstroms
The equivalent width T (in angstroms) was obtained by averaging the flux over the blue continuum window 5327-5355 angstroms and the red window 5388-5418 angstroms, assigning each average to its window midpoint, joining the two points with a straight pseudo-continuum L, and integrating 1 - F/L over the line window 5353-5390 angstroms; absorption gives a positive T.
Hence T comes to -2.8 angstroms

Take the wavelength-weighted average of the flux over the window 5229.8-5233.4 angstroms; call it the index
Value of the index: 2.62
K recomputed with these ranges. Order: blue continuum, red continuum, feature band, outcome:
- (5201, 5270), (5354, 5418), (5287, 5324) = -3.3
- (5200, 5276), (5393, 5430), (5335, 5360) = -2.4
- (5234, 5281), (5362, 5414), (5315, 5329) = -0.3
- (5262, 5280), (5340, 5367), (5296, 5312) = -1.6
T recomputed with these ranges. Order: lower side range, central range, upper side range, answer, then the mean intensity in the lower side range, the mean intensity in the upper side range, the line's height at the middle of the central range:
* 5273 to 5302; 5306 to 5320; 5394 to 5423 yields -1.1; 2.92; 2.77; 2.89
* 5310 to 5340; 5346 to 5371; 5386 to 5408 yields -1.1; 2.94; 2.83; 2.89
